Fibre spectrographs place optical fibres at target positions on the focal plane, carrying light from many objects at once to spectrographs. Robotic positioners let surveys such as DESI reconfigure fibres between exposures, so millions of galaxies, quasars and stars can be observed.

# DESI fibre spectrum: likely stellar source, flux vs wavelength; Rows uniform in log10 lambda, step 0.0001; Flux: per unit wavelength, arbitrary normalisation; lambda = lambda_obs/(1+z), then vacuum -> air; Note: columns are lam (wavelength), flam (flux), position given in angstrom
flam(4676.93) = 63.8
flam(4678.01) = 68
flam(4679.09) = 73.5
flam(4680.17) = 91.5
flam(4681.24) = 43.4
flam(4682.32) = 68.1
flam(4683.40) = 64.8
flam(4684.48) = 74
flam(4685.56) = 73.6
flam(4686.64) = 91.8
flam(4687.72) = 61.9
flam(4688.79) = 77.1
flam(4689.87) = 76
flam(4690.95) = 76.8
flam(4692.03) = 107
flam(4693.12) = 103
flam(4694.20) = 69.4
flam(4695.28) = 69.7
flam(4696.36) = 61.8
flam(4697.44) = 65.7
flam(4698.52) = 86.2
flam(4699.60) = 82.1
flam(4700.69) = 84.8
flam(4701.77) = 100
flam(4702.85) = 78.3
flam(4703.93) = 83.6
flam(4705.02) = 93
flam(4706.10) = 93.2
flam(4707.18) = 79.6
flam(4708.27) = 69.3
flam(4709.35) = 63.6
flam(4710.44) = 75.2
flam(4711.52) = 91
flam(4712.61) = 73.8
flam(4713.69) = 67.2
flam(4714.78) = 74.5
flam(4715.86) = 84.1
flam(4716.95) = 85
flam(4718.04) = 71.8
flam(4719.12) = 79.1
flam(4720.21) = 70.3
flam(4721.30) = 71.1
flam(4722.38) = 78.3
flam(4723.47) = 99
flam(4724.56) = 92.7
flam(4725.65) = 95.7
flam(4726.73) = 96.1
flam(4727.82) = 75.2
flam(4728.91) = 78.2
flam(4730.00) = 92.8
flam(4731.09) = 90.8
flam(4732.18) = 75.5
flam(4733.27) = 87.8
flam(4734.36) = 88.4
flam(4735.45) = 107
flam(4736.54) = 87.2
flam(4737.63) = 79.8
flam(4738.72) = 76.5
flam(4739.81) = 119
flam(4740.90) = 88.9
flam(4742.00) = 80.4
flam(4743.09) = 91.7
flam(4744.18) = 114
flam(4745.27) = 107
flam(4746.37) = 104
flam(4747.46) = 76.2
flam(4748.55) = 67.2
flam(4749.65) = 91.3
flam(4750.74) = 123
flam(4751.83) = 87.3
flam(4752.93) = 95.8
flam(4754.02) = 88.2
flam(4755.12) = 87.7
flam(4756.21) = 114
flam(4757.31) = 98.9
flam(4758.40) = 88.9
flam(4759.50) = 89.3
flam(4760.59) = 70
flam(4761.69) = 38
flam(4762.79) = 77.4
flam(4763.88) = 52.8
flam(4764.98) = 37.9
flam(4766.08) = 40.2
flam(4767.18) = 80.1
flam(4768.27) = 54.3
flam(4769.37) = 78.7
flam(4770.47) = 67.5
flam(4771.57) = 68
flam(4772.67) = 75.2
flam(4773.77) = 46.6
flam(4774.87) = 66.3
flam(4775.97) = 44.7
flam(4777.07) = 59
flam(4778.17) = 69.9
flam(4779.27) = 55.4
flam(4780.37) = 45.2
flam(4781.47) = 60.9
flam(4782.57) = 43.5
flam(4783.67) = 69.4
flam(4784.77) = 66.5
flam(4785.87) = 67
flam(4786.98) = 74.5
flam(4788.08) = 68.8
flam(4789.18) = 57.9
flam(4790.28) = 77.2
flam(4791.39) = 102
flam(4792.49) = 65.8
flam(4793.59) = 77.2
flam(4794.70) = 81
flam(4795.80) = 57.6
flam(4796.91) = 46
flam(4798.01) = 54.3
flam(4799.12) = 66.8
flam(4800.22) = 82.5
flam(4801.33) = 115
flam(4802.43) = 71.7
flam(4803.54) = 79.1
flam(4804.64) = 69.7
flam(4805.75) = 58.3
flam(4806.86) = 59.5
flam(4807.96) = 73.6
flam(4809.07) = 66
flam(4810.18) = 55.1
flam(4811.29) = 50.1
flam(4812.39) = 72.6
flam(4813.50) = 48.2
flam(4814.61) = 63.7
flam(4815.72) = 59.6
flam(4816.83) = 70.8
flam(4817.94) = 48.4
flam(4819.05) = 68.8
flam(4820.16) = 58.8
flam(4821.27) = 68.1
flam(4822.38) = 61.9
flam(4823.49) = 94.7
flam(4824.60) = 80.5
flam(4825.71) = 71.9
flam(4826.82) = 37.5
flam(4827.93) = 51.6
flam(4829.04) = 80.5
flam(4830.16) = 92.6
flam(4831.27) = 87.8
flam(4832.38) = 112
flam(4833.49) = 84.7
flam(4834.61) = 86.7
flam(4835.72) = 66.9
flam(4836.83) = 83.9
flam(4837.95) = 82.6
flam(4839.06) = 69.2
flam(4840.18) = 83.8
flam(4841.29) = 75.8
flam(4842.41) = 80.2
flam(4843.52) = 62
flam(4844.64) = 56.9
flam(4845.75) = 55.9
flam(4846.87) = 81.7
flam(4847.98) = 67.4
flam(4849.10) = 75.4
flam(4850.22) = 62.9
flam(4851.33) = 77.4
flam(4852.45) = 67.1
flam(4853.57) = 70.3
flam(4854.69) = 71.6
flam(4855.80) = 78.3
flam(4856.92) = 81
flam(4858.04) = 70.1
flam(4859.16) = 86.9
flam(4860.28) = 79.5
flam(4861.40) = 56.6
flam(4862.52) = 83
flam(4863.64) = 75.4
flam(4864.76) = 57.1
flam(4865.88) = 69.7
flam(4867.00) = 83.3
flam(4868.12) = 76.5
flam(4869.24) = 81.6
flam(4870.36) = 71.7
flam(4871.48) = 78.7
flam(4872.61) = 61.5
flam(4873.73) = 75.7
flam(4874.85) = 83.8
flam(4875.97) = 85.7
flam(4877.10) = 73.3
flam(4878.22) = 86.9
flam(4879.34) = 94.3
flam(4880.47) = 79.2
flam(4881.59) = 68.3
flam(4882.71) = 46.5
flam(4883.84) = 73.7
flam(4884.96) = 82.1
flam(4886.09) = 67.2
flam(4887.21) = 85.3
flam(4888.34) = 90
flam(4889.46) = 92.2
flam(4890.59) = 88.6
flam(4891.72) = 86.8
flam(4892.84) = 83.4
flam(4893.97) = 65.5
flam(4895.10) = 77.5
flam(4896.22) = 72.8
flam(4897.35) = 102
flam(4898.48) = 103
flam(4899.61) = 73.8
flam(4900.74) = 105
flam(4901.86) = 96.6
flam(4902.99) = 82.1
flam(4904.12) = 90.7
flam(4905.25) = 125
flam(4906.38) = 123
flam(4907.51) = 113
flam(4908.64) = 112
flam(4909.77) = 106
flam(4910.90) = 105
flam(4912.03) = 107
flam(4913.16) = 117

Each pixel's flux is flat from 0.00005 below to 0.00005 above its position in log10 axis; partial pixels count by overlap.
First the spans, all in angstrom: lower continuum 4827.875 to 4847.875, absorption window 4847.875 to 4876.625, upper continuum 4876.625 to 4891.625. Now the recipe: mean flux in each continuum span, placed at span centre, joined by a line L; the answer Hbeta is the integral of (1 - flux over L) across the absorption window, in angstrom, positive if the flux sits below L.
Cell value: 1.6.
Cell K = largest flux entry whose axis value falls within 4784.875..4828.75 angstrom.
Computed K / 115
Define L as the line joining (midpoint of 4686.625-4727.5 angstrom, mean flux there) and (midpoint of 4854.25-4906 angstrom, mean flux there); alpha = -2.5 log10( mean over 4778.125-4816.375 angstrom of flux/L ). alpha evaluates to 0.21 mag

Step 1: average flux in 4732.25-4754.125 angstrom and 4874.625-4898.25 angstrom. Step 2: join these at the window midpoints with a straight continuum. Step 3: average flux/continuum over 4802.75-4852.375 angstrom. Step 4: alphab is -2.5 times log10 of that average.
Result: 0.21 mag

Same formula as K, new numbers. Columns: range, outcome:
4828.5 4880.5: 112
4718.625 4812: 123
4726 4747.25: 119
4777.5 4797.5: 102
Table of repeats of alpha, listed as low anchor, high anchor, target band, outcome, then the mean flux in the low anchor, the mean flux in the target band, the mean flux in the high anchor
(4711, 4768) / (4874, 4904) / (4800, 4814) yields 0.204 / 84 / 69.1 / 82.6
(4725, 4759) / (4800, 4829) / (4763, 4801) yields 0.211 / 92.1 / 64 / 66.9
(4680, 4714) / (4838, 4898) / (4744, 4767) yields -0.075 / 78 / 82.7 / 75.8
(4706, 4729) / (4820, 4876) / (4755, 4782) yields 0.174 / 80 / 66.3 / 74.5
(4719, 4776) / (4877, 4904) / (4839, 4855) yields 0.170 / 82.1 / 70.5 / 82.7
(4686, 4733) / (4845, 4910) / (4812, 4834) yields 0.149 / 81.2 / 70.7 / 81.1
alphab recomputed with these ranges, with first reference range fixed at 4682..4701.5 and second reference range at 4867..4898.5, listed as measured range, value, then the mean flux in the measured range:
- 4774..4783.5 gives 0.37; 55.9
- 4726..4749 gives -0.15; 89.9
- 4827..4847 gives 0.03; 76.6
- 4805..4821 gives 0.28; 61.2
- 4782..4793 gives 0.14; 69.3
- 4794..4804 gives 0.09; 72.6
